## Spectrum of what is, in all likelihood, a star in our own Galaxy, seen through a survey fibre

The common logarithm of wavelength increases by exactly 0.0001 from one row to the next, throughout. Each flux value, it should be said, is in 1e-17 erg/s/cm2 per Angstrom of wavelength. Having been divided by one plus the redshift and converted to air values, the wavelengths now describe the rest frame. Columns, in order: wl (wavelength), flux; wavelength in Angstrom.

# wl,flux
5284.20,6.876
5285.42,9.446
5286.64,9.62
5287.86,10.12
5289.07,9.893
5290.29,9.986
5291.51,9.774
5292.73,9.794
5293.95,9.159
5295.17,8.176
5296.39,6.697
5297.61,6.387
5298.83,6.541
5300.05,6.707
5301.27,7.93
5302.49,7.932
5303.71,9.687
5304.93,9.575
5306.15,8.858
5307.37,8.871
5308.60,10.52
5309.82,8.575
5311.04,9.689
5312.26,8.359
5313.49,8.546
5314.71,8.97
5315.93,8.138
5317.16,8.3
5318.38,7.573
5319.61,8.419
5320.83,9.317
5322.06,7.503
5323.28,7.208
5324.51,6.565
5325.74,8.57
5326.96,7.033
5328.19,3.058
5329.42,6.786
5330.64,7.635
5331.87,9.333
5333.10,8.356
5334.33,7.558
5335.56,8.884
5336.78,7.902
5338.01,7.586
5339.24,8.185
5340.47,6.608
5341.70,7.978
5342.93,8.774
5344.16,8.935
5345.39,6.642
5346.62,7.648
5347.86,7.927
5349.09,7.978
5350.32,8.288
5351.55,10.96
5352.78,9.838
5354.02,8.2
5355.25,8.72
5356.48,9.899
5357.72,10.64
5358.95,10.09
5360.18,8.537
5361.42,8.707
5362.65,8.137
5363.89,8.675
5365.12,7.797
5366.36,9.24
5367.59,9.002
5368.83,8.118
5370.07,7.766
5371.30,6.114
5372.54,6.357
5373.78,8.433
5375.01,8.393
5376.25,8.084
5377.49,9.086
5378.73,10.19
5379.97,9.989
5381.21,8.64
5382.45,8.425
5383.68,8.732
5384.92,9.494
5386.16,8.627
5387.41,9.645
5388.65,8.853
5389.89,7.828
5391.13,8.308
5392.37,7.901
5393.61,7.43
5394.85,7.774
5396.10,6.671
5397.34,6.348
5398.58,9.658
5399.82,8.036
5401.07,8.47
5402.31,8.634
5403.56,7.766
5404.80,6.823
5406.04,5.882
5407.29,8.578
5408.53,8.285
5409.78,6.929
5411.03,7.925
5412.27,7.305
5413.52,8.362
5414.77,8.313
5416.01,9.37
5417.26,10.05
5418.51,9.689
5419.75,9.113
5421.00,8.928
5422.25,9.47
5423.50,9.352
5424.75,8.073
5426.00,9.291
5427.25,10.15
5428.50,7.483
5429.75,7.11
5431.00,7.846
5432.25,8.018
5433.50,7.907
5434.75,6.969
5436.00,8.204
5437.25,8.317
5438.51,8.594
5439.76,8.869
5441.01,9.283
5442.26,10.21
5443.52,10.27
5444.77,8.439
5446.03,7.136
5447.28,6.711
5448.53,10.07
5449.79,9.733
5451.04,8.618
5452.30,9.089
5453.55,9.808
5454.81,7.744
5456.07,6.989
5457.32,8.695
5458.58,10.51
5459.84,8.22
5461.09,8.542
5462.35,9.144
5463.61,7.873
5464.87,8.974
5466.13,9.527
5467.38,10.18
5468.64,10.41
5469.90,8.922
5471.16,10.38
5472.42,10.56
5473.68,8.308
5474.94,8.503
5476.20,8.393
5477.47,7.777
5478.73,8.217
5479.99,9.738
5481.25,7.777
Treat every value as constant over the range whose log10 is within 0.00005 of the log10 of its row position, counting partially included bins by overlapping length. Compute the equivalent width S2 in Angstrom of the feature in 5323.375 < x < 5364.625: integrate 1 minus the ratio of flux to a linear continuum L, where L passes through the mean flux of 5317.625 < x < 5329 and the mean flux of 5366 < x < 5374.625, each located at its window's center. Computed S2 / -3.7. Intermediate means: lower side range 7.25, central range 8.19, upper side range 7.84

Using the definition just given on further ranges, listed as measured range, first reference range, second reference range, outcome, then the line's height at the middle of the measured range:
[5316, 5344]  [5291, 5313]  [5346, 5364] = 3.3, 8.74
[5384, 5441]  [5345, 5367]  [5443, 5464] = 2.8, 8.73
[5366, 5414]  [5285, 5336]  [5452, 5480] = 2.8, 8.65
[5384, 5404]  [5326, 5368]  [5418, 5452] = 0.6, 8.49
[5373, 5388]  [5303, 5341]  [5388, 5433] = -1.4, 8.19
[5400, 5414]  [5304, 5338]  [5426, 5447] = 1.1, 8.36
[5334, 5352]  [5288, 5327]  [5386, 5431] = 0.6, 8.39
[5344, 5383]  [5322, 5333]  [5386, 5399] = -5.0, 7.63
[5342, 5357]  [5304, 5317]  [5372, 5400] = 0.1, 8.69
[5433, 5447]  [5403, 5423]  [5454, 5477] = 0.2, 8.66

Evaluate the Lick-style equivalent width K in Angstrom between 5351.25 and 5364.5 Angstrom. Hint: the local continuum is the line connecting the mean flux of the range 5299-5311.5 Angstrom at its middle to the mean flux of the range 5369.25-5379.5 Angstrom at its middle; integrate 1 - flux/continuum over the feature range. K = -1.7 Angstrom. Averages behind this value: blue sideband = 8.75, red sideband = 8.08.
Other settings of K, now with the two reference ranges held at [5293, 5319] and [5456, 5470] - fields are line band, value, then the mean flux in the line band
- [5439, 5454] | 0.0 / 9.01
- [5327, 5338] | 1.4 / 7.43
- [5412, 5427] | -0.2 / 9.01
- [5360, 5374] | 1.0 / 8.04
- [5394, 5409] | 1.8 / 7.74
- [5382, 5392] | 0.0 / 8.73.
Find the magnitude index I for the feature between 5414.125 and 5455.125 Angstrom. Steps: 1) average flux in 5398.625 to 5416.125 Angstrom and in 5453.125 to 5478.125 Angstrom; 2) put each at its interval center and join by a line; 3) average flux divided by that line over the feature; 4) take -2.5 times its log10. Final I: -0.04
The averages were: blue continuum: 7.92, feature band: 8.74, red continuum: 8.96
